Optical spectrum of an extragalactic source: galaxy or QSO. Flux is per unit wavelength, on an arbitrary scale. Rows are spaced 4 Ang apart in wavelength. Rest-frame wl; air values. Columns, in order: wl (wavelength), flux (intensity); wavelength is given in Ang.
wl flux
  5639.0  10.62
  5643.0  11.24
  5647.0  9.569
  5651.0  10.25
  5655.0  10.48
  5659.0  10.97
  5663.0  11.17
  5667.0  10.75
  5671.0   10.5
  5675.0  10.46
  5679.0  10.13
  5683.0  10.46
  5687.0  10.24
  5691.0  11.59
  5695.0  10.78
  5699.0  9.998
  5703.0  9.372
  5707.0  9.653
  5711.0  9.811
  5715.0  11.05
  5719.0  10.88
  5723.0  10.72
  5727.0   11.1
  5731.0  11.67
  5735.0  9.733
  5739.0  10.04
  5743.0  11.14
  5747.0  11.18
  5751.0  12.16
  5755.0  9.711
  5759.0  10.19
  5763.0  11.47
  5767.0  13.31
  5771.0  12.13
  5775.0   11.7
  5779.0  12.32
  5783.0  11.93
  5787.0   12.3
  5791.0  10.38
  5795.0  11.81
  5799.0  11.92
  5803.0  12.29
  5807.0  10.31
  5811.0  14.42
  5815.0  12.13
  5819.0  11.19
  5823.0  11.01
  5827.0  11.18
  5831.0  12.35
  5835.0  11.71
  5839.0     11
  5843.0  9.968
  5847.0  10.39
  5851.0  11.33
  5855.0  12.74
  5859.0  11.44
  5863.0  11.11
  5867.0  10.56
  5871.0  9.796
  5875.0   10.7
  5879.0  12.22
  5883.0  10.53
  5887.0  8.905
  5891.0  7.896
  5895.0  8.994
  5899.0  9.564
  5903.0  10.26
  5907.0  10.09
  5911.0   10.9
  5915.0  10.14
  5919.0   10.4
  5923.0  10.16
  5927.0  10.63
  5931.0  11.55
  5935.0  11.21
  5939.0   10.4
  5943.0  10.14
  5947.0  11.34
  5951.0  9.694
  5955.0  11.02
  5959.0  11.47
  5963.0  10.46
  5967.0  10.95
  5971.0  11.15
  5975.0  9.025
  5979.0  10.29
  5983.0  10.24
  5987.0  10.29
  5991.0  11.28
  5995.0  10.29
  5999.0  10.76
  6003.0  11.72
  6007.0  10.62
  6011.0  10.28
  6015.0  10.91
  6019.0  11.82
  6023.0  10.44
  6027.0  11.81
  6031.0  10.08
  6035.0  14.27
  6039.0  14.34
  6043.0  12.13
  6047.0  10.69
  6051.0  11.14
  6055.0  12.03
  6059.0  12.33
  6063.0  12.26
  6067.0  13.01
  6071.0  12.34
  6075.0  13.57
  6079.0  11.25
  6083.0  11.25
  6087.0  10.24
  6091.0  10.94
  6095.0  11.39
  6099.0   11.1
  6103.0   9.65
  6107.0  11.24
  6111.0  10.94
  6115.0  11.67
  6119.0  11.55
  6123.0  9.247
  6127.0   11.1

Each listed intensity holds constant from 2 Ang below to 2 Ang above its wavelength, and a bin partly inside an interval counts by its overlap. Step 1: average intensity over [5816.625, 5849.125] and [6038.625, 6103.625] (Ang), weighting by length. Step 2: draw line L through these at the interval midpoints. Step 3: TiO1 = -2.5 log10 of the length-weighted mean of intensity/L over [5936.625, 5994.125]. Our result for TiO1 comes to 0.09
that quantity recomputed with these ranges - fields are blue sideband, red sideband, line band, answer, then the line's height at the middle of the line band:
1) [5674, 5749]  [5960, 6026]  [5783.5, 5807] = -0.10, 10.6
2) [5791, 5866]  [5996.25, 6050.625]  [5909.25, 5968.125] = 0.08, 11.5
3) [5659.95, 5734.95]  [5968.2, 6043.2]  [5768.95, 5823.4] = -0.11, 10.7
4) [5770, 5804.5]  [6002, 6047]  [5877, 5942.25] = 0.15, 11.7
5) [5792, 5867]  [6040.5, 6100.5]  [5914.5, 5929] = 0.12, 11.6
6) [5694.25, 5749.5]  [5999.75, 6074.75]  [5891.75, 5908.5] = 0.17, 11.3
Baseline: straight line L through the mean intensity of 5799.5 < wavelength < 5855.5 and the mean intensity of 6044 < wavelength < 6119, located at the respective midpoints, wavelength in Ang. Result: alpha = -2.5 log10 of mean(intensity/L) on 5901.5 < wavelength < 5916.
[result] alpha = 0.12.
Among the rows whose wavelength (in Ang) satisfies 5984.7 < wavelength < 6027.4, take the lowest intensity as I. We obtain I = 10.28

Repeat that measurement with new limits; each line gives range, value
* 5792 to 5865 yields 9.968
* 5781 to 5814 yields 10.31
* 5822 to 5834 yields 11.01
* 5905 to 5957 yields 9.694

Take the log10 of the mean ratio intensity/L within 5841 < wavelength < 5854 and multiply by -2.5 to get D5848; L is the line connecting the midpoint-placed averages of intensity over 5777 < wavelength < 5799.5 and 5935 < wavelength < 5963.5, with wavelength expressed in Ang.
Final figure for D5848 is 0.06 mag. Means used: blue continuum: 11.8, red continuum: 10.7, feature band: 10.7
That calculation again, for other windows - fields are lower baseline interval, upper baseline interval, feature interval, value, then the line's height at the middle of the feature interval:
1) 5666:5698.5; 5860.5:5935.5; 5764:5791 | -0.160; 10.5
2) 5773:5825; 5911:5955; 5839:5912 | 0.072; 11.1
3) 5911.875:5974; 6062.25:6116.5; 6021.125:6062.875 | -0.068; 11.2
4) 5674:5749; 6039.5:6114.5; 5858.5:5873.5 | 0.032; 11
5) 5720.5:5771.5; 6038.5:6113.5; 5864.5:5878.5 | 0.071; 11.3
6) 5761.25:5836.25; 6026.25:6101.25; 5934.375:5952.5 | 0.132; 11.9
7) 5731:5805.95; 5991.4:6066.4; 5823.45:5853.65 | 0.029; 11.5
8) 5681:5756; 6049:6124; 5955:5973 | 0.016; 11.2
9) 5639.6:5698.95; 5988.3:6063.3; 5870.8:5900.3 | 0.136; 11.1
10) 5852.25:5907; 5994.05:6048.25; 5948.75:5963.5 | 0.027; 11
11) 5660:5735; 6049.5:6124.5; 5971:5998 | 0.090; 11.2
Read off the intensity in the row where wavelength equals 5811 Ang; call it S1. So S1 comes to 14.42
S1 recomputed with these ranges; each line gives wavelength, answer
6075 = 13.57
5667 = 10.75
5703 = 9.372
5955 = 11.02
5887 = 8.905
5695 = 10.78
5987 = 10.29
